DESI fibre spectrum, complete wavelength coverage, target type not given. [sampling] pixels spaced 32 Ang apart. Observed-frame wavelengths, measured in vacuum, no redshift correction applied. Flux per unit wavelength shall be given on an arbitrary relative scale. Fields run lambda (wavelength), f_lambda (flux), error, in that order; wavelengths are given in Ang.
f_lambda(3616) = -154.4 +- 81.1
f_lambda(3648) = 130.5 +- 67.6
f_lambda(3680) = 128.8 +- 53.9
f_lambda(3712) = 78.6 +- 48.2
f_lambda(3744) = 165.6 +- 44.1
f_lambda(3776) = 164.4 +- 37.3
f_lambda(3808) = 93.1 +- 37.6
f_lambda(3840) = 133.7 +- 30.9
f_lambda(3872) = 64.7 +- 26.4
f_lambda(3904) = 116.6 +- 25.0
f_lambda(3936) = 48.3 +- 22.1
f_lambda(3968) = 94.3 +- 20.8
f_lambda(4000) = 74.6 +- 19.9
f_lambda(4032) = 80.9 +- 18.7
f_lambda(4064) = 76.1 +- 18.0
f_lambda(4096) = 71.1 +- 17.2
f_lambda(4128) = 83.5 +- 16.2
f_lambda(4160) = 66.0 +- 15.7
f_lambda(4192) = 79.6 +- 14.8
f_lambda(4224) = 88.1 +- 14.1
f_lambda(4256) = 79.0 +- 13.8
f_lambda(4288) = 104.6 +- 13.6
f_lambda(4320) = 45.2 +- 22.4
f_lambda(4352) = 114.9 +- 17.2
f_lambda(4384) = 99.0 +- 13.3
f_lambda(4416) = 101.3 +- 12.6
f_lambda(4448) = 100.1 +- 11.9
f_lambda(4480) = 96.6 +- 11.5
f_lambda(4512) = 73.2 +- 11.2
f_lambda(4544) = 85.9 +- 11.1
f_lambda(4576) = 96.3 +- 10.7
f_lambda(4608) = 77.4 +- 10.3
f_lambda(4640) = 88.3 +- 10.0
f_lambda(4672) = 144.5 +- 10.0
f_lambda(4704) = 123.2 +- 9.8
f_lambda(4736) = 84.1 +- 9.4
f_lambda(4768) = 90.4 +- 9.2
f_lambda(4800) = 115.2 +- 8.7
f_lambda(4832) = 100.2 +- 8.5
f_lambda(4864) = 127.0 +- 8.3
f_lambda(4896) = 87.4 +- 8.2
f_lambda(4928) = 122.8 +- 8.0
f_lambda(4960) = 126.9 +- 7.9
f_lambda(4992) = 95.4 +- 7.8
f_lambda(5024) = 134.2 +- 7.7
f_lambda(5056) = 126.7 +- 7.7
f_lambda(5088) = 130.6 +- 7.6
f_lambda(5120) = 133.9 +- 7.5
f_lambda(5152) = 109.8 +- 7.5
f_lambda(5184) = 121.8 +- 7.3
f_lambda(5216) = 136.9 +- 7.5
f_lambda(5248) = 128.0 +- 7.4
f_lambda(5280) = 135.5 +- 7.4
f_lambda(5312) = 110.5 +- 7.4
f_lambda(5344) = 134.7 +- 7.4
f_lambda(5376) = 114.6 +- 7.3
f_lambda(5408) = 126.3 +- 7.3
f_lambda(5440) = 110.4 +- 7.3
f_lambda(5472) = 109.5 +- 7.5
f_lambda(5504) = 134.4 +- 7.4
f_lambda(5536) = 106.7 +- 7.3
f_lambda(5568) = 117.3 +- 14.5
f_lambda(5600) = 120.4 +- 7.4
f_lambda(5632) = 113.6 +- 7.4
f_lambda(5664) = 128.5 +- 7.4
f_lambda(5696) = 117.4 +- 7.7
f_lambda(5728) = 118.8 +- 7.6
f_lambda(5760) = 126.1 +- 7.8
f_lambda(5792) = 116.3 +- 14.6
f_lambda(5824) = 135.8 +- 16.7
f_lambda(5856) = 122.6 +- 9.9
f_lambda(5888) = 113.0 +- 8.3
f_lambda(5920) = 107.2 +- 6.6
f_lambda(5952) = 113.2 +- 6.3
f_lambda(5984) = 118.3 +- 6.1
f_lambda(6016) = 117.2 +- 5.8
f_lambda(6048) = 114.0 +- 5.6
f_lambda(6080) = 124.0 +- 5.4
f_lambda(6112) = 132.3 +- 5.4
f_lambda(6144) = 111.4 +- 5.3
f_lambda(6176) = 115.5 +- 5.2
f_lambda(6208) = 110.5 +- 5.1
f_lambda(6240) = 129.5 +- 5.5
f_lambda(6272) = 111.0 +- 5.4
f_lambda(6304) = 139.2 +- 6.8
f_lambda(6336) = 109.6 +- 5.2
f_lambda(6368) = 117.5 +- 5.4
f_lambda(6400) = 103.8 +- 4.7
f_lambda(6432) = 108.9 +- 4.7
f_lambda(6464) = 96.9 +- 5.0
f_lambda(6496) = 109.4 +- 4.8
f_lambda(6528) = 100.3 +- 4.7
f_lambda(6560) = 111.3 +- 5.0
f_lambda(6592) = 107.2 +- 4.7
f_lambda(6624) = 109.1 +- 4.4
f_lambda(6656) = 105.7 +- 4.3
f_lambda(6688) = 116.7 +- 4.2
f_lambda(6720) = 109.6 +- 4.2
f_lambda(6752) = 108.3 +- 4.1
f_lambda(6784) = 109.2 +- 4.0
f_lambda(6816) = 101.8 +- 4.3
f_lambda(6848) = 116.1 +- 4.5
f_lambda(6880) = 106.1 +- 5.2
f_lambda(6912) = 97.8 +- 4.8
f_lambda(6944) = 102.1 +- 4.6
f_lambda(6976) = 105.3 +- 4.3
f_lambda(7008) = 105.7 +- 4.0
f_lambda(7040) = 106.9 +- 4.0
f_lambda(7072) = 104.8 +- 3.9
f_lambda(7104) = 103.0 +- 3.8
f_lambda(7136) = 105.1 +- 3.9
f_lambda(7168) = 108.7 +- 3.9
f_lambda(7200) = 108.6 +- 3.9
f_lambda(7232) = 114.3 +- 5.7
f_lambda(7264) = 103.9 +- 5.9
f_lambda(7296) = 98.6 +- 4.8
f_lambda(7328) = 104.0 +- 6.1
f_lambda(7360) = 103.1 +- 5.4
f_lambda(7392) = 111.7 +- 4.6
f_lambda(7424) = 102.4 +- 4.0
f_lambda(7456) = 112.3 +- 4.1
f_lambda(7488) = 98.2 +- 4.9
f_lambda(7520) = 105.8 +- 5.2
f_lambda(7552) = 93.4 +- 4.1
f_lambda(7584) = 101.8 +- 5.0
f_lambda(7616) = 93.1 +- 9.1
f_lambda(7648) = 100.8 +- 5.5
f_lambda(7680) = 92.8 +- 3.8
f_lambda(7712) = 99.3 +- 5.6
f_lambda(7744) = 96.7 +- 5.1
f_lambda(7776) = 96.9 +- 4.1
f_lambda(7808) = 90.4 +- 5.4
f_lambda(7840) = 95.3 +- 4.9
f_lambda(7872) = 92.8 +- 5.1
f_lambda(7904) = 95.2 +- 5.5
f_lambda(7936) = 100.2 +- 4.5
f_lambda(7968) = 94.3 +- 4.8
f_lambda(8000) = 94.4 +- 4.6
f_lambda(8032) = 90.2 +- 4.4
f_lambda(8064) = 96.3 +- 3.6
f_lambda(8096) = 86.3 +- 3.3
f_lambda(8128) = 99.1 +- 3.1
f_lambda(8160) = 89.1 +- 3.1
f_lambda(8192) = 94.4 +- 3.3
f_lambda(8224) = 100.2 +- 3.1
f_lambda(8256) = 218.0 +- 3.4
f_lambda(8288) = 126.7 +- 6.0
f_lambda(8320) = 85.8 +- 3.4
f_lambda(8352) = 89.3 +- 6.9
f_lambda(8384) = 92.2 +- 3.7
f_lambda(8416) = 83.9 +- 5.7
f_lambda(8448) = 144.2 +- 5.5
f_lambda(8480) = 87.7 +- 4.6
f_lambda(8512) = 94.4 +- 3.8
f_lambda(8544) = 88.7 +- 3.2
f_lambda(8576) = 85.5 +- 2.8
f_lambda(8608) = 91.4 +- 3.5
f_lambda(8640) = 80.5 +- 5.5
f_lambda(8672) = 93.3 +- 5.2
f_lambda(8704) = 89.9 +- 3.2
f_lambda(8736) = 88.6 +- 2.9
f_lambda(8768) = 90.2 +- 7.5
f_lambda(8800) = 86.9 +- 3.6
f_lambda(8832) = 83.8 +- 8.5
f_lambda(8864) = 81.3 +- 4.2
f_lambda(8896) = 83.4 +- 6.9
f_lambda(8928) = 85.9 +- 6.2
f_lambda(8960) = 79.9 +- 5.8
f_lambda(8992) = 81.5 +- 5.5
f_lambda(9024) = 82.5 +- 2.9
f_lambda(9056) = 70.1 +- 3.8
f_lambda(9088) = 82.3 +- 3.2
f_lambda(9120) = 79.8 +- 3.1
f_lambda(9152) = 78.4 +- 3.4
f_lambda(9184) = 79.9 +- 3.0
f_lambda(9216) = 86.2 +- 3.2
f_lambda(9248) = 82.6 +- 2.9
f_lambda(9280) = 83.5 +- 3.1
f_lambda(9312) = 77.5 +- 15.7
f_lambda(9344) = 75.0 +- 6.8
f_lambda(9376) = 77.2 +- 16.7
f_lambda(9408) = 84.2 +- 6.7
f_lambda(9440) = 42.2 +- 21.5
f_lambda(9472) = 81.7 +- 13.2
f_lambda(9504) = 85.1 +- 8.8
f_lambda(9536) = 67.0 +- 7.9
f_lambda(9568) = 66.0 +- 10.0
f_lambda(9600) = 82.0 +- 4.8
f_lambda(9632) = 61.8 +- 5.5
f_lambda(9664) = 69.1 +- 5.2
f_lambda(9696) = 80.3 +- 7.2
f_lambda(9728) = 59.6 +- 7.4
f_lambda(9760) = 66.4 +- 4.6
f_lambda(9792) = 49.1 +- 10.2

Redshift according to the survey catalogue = 0.26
